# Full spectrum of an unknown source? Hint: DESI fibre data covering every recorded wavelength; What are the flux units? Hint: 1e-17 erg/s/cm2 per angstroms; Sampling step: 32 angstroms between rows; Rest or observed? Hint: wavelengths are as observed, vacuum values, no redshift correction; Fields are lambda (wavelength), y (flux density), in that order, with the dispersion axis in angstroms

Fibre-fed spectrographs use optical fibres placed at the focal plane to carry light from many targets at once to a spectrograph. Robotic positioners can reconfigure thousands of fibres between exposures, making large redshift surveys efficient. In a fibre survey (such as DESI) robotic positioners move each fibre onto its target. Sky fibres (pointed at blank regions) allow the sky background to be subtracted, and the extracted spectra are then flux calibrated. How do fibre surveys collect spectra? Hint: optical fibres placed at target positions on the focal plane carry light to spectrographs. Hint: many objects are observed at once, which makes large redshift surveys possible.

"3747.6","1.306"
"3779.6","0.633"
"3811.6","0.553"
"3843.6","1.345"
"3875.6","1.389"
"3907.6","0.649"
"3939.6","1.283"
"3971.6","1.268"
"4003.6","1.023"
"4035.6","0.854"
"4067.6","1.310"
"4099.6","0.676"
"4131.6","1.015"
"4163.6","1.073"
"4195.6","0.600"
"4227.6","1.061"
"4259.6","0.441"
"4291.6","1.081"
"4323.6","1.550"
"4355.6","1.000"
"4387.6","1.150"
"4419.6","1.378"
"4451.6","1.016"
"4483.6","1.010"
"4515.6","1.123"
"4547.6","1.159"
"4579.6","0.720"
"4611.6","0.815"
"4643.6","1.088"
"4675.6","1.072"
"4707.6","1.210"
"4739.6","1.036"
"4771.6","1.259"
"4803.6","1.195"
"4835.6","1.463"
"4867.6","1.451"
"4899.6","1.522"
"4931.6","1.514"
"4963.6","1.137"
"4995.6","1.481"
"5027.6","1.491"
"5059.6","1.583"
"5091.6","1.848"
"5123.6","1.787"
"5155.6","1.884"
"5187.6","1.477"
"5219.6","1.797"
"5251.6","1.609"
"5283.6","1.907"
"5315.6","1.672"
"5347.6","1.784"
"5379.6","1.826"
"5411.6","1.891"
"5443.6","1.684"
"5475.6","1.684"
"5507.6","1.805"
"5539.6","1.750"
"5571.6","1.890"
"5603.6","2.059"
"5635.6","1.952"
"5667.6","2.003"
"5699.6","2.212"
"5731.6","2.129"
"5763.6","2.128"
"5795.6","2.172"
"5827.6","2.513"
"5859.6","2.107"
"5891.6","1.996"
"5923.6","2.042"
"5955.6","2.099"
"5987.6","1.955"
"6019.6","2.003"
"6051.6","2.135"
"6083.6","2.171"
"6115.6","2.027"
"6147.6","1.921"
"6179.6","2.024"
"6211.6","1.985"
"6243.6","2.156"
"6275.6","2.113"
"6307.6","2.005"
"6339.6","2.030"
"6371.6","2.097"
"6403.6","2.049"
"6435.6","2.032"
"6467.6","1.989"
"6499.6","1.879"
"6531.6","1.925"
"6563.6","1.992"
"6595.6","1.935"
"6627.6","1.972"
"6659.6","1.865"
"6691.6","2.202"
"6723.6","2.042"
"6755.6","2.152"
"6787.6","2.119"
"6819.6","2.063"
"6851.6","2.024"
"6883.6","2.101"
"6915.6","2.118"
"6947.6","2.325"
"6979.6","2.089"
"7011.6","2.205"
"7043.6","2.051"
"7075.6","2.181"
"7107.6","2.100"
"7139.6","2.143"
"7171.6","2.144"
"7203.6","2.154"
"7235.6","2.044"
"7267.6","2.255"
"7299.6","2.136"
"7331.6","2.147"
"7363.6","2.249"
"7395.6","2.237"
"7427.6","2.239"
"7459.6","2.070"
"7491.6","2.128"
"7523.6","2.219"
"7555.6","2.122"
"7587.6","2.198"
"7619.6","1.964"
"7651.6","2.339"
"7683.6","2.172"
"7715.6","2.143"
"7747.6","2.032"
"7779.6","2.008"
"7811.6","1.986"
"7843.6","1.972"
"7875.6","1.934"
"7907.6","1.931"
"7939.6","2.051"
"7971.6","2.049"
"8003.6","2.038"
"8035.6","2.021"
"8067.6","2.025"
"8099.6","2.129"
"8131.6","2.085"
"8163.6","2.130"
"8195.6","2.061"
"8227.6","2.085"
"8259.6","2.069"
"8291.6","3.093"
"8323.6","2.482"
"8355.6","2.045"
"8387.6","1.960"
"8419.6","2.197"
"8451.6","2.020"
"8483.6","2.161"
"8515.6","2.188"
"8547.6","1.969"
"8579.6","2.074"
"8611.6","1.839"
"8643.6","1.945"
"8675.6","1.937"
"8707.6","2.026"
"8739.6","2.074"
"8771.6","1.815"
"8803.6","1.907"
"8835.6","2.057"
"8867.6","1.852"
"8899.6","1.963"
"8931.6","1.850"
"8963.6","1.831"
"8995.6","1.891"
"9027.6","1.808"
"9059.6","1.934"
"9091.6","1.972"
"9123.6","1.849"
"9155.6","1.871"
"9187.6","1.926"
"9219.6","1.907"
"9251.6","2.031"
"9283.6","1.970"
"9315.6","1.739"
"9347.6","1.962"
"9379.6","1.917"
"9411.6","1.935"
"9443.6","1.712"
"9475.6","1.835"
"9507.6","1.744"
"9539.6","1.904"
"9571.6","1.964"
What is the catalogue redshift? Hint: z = 0.26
